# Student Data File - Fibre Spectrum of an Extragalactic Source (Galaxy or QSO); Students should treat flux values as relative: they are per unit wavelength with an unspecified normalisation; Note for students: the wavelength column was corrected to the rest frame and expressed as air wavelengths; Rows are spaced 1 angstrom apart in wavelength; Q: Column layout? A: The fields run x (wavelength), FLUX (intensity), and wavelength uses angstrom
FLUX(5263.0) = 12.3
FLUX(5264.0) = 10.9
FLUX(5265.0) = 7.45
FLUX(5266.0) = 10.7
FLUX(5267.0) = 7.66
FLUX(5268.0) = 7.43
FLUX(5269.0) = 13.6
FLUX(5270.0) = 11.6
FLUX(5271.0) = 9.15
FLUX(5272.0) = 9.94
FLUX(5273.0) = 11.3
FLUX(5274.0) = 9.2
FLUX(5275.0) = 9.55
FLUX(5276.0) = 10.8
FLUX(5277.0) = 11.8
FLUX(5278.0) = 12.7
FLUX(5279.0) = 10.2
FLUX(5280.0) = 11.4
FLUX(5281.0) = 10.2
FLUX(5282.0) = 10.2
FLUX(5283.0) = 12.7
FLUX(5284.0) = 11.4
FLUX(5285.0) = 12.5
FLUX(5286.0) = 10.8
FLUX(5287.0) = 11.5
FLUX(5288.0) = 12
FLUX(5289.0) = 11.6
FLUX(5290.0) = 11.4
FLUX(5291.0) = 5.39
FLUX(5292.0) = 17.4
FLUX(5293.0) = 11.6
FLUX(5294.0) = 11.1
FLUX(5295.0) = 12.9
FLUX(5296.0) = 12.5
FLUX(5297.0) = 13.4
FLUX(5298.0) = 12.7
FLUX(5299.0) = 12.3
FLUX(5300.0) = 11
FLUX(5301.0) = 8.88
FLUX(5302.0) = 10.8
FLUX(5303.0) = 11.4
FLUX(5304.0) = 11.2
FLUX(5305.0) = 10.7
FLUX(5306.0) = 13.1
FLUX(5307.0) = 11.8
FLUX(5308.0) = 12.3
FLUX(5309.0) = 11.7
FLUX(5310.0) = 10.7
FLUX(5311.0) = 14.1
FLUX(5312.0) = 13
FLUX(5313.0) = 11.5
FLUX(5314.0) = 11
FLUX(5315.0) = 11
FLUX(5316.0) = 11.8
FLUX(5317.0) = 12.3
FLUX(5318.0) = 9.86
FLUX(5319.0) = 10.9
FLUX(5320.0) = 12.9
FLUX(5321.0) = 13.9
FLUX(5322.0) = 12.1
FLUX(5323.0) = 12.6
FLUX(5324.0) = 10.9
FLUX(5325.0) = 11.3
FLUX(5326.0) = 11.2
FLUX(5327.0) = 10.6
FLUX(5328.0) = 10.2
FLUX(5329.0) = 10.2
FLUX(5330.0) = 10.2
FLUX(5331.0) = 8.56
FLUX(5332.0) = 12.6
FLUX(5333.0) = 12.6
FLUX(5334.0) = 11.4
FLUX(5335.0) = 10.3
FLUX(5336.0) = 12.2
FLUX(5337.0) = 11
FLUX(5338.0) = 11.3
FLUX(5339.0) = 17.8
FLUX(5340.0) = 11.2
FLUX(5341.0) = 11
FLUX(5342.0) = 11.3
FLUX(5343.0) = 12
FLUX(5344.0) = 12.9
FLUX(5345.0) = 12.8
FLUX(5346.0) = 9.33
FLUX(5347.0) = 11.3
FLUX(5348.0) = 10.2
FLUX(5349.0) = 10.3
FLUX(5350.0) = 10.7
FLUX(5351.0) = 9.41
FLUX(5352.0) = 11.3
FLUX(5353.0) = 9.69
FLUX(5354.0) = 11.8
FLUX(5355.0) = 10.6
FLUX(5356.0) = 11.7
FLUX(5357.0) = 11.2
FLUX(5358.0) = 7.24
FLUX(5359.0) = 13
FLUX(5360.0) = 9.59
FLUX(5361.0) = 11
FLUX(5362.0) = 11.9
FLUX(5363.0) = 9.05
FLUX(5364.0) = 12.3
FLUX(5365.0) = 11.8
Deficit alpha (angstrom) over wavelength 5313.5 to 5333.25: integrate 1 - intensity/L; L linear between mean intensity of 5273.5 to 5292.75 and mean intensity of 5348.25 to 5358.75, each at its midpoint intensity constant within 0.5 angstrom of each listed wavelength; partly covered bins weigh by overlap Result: -1.00 angstrom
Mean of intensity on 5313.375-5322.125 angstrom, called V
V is 11.7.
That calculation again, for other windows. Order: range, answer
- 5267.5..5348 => 11.5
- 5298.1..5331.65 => 11.4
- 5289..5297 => 11.8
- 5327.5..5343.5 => 11.5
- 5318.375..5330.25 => 11.4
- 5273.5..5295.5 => 11.3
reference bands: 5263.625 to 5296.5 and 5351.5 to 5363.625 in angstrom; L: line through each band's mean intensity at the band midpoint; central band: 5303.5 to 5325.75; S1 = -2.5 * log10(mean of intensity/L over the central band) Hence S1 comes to -0.098 mag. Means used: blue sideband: 10.9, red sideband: 10.7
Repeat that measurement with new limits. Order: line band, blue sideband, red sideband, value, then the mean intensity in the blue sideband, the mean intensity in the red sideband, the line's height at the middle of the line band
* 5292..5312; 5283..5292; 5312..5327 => -0.05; 11.3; 11.7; 11.5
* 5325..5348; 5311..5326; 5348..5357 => -0.02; 11.8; 10.7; 11.2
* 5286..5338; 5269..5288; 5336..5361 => -0.04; 11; 11.2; 11.1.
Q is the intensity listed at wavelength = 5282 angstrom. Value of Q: 10.2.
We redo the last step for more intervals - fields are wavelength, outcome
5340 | 11.2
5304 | 11.2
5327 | 10.6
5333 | 12.6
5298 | 12.7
